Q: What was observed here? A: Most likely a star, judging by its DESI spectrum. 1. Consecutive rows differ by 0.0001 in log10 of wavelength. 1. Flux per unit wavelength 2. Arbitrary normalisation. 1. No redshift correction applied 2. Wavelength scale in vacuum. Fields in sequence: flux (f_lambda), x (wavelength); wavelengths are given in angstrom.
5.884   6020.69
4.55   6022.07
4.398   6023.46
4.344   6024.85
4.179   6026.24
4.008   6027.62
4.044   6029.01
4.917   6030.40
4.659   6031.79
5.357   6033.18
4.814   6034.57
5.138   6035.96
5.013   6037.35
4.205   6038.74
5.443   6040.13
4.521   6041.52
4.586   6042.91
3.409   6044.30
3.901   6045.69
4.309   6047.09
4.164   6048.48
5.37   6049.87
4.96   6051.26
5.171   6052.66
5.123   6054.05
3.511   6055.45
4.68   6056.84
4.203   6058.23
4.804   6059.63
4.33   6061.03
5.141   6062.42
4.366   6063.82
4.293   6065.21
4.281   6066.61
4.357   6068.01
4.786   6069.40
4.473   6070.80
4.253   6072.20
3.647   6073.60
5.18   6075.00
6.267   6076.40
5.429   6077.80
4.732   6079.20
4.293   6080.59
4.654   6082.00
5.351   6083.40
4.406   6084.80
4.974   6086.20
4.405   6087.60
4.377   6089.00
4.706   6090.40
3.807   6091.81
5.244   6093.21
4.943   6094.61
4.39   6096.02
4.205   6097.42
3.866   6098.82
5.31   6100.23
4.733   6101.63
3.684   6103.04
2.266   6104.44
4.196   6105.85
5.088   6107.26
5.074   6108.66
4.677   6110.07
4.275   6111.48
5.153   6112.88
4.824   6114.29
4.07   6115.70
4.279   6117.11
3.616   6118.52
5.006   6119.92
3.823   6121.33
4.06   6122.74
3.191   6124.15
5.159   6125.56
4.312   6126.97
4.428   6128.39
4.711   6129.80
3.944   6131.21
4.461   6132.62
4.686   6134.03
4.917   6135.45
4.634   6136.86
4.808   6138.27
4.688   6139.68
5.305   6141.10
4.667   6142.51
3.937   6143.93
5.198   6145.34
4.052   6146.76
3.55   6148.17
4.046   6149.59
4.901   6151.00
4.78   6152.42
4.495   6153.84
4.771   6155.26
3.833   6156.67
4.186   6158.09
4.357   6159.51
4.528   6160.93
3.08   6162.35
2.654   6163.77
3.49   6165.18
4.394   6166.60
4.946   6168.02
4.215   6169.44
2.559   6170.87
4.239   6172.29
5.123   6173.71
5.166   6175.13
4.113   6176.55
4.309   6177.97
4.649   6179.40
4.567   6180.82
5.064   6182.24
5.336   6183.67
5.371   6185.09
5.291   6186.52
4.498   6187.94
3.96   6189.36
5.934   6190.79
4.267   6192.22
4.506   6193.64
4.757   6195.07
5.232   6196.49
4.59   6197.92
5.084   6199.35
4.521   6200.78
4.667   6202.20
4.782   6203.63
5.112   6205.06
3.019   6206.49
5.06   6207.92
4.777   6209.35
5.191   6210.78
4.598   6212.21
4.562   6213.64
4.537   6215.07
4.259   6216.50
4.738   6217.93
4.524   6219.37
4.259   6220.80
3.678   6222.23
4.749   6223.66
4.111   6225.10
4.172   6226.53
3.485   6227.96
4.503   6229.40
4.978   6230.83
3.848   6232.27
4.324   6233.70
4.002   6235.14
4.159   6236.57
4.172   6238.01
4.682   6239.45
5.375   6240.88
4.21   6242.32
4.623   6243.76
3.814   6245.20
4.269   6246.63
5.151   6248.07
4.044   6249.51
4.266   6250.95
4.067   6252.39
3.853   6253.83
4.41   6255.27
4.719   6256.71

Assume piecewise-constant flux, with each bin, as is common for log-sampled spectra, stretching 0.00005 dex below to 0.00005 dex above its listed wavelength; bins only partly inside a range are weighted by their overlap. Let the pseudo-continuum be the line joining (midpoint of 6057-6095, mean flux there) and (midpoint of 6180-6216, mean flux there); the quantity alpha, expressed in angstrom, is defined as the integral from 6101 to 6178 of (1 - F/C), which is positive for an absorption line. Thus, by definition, 6.4 angstrom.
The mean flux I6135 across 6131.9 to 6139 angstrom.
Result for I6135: 4.7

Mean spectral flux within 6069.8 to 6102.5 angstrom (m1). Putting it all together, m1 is 4.68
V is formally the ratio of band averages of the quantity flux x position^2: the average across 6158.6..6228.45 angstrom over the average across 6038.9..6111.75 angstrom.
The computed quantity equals 1.0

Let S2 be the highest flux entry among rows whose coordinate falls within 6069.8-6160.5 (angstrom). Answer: 6.267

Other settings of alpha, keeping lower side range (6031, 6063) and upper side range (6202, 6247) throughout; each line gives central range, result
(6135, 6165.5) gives 1.30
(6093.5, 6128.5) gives 1.58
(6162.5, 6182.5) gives 1.25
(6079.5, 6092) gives 0.01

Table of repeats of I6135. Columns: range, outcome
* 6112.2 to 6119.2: 4.38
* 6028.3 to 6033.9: 4.74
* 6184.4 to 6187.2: 5.32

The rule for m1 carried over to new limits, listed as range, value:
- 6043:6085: 4.6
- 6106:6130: 4.44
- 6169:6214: 4.66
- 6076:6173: 4.4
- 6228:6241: 4.36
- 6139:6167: 4.24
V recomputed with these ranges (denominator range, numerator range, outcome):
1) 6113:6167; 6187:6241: 1.07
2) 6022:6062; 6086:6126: 0.98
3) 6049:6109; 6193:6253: 1.02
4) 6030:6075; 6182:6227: 1.07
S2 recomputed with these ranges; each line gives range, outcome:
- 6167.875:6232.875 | 5.934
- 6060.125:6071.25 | 5.141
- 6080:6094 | 5.351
